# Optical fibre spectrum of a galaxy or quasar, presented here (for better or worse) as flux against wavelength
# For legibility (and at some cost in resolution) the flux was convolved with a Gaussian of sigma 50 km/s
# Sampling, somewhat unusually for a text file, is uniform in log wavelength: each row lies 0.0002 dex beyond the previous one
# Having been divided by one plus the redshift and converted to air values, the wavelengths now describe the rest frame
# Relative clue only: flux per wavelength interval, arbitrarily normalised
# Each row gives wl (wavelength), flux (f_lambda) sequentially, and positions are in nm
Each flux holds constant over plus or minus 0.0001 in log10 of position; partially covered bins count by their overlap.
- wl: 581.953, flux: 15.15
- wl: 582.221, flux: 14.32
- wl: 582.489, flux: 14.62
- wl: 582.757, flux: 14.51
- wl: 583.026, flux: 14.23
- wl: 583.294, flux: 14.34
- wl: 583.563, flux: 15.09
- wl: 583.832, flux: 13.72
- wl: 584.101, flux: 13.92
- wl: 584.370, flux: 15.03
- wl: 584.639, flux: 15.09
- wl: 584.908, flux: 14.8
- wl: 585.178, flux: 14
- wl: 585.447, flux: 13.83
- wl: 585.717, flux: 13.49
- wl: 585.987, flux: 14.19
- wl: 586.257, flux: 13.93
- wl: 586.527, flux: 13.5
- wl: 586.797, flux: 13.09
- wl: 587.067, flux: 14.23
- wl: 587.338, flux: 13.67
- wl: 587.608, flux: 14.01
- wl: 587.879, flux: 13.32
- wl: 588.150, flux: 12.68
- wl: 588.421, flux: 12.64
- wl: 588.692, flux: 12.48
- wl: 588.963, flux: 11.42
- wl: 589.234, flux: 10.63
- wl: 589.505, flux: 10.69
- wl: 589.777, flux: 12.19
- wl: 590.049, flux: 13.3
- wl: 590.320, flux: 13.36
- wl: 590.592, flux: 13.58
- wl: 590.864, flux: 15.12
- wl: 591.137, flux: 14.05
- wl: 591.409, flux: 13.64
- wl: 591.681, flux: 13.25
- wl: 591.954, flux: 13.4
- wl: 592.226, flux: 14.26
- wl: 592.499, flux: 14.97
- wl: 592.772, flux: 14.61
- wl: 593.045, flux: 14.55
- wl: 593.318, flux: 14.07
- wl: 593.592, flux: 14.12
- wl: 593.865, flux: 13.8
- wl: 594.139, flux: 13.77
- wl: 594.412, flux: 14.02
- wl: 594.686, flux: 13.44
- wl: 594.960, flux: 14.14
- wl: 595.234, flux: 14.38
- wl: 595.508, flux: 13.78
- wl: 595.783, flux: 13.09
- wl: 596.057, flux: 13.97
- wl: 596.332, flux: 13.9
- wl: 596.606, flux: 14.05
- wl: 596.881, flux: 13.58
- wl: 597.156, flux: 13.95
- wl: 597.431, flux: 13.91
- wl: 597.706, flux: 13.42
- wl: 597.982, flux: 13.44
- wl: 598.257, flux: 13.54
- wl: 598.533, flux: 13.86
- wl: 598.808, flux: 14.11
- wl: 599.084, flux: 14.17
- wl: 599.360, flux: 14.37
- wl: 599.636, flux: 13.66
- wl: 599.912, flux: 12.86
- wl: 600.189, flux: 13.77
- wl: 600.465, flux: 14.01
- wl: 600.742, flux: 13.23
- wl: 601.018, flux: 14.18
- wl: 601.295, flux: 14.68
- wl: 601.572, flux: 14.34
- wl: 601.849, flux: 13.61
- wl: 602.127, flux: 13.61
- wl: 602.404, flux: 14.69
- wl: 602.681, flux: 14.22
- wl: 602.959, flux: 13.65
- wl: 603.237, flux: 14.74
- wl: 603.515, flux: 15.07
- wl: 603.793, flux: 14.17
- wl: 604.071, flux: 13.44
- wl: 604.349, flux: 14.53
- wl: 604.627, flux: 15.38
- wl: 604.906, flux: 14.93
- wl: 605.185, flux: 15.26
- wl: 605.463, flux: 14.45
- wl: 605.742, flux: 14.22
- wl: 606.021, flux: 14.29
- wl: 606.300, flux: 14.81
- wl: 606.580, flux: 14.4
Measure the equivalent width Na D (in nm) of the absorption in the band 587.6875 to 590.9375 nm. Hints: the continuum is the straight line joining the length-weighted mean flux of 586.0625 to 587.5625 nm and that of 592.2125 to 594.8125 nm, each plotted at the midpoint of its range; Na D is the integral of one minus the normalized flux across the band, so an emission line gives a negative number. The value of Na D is 0.30 nm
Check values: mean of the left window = 13.7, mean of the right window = 14.2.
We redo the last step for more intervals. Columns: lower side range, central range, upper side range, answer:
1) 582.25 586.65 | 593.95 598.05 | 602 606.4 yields 0.17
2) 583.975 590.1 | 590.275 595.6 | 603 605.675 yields -0.11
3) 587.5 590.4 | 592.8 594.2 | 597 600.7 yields -0.12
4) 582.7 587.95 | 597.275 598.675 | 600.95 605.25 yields 0.07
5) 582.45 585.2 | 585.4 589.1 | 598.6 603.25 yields 0.28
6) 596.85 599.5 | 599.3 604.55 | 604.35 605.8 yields 0.12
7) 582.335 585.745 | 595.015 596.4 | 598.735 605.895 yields 0.04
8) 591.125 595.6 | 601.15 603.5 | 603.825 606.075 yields 0.03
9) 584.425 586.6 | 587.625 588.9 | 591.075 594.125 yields 0.12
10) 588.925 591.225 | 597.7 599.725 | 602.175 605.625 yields 0.00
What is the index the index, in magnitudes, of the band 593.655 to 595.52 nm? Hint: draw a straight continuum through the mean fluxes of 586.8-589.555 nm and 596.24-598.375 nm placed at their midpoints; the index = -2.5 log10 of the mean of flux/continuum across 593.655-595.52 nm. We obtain -0.04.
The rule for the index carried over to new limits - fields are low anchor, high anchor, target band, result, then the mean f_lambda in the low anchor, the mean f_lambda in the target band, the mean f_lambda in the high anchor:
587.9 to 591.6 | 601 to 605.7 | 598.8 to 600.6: 0.01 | 12.8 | 13.8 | 14.4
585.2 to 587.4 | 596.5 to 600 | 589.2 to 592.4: 0.04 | 13.8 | 13.2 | 13.8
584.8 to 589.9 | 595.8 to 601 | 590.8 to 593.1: -0.06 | 13.1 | 14.2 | 13.8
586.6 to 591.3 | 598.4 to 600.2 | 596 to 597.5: -0.02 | 13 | 13.9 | 13.8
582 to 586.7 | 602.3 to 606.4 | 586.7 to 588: 0.05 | 14.3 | 13.7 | 14.5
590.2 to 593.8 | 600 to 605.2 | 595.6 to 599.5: 0.03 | 14.1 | 13.8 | 14.3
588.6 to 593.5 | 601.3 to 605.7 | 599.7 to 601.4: 0.03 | 13.3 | 13.8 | 14.4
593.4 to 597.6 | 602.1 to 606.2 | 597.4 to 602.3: 0.03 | 13.9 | 13.8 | 14.5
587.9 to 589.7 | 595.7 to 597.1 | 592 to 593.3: -0.13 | 11.9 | 14.5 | 13.8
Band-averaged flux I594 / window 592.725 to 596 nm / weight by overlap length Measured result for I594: 14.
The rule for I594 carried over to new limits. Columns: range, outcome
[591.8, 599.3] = 13.9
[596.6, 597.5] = 13.8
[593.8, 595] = 13.8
